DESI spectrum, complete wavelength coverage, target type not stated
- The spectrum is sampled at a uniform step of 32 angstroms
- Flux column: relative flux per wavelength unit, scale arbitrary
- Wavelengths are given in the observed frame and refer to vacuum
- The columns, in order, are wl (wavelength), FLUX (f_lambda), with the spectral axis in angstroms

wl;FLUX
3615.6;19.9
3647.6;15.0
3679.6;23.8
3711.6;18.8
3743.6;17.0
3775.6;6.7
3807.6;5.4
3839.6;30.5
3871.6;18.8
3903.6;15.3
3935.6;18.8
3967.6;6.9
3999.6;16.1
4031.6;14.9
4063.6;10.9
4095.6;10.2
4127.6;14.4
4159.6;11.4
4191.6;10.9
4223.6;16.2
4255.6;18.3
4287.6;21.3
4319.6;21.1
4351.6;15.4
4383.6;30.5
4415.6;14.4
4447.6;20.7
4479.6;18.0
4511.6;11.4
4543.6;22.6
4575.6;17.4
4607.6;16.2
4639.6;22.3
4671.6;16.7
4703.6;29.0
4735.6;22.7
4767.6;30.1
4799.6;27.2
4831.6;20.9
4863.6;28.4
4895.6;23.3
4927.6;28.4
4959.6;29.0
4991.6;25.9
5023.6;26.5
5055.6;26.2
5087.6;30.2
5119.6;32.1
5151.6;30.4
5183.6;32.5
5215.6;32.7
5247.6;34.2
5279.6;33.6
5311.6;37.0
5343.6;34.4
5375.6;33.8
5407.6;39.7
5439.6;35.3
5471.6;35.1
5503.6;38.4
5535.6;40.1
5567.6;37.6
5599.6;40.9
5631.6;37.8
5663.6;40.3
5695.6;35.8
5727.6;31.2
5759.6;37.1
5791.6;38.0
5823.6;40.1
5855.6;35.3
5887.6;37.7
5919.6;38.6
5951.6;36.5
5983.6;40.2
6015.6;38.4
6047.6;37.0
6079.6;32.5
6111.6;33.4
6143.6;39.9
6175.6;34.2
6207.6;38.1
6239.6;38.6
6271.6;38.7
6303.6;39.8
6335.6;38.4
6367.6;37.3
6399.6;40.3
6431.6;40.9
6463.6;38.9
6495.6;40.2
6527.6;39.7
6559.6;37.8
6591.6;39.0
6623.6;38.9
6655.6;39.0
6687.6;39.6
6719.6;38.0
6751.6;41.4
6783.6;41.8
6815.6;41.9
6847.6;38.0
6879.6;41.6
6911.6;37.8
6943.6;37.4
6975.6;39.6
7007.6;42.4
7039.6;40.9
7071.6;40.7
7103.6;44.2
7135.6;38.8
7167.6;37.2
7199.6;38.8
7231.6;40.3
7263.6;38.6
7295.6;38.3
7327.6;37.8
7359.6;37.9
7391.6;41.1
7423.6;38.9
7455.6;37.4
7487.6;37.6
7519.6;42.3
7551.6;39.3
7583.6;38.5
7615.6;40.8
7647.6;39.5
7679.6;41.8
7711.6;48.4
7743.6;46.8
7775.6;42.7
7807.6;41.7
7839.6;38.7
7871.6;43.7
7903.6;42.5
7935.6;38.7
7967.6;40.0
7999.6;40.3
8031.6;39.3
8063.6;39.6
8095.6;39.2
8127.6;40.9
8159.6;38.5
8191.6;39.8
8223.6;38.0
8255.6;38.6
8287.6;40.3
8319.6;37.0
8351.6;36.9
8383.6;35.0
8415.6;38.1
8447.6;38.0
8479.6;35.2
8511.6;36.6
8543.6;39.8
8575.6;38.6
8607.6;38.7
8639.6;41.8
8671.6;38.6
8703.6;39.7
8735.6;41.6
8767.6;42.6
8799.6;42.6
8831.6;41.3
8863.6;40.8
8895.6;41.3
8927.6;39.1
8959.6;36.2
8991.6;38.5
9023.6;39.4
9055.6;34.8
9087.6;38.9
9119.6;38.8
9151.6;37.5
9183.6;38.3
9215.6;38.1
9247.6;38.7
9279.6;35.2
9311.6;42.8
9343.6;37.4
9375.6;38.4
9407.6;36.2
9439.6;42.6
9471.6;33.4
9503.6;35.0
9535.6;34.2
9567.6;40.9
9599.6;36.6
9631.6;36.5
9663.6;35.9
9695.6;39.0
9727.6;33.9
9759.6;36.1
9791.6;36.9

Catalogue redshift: 0.17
